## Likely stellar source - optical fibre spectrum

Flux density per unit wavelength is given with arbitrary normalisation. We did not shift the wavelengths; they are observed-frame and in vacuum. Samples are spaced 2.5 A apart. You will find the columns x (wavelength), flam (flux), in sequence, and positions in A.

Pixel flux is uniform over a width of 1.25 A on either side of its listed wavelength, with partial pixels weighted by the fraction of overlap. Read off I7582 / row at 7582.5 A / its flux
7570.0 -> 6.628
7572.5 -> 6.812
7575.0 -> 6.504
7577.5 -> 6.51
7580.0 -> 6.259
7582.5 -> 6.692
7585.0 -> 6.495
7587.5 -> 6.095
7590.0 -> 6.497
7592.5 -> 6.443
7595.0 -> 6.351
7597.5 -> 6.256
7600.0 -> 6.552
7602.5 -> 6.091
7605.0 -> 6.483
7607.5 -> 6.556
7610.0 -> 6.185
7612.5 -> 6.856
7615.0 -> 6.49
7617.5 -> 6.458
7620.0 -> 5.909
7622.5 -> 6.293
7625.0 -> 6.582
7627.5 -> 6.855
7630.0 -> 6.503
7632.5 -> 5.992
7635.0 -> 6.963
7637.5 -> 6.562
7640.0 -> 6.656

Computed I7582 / 6.692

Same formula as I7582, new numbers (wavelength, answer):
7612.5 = 6.856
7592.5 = 6.443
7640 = 6.656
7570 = 6.628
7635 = 6.963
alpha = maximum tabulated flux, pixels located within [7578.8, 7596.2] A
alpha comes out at 6.692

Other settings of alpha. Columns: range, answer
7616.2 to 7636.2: 6.963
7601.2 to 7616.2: 6.856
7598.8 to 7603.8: 6.552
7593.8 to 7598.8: 6.351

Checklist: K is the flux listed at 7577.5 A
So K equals 6.51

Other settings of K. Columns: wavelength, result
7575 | 6.504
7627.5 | 6.855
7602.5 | 6.091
